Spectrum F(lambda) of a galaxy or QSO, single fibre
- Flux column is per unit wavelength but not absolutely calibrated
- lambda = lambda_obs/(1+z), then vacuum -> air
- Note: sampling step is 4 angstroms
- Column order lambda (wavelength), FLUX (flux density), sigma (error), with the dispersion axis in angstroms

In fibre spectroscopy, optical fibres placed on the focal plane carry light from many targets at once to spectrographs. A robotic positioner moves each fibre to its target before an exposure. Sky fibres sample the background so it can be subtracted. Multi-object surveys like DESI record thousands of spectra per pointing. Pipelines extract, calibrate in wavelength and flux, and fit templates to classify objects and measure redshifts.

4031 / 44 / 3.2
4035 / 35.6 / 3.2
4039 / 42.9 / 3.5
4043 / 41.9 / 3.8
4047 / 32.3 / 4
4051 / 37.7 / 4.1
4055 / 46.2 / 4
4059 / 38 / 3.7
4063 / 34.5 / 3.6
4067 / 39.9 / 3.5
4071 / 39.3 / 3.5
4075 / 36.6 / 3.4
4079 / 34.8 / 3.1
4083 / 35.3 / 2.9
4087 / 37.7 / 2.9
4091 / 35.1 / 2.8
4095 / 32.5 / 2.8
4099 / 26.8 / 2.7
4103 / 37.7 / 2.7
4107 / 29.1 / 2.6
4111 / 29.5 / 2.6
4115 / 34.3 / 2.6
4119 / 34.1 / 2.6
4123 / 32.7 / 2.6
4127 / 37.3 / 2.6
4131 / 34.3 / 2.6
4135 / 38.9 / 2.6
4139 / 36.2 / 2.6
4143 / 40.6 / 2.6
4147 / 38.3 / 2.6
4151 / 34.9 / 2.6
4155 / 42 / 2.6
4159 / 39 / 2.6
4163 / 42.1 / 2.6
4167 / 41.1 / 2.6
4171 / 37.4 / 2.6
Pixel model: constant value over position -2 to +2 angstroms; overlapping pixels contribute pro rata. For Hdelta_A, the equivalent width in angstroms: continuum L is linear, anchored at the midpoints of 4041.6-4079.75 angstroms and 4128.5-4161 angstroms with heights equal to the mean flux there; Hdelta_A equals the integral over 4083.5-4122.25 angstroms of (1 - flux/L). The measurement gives 5.1 angstroms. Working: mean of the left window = 38.2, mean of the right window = 38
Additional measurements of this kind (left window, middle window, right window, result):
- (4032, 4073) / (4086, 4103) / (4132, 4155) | 2.3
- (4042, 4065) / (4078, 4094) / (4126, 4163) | 1.1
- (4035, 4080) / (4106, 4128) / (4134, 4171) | 3.5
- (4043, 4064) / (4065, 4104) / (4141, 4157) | 3.0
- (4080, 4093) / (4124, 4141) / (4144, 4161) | 0.6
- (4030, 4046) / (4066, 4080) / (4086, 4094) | -0.2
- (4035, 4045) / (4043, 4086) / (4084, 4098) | 0.2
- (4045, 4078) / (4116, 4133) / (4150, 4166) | 2.0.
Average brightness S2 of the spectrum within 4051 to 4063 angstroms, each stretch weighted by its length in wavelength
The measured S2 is 40.1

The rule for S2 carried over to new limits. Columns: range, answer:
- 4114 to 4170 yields 37.6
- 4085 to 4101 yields 33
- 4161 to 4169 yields 41.6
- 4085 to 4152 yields 34.7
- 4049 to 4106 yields 36.4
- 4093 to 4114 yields 31.3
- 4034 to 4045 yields 40.5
